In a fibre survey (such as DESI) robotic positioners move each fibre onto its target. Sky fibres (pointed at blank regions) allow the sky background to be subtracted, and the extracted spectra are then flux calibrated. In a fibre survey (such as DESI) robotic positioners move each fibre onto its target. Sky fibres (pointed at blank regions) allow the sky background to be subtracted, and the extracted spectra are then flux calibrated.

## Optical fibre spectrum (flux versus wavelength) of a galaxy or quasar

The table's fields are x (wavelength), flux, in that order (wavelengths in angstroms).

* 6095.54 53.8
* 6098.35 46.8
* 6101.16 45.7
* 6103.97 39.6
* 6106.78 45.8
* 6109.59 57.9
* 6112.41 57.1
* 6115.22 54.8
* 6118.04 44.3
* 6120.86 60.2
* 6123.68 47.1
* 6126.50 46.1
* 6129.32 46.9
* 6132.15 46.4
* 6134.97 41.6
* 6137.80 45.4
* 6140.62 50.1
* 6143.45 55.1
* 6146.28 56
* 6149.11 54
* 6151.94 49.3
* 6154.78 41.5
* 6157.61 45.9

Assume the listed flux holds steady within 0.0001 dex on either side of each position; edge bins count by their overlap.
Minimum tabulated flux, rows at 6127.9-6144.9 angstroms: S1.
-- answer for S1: 41.6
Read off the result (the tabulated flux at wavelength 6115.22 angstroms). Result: 54.8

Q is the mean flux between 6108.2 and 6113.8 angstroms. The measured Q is 57.4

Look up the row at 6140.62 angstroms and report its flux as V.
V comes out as 50.1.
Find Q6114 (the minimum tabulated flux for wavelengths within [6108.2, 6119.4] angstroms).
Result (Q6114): 44.3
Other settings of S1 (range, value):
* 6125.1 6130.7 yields 46.1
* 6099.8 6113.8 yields 39.6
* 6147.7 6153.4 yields 49.3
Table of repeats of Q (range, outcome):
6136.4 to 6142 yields 47.8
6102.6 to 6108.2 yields 42.8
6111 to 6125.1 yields 52.7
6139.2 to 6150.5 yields 53.8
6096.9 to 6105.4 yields 44.1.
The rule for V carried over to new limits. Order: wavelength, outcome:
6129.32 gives 46.9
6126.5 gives 46.1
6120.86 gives 60.2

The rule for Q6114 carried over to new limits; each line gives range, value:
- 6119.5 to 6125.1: 47.1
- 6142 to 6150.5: 54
